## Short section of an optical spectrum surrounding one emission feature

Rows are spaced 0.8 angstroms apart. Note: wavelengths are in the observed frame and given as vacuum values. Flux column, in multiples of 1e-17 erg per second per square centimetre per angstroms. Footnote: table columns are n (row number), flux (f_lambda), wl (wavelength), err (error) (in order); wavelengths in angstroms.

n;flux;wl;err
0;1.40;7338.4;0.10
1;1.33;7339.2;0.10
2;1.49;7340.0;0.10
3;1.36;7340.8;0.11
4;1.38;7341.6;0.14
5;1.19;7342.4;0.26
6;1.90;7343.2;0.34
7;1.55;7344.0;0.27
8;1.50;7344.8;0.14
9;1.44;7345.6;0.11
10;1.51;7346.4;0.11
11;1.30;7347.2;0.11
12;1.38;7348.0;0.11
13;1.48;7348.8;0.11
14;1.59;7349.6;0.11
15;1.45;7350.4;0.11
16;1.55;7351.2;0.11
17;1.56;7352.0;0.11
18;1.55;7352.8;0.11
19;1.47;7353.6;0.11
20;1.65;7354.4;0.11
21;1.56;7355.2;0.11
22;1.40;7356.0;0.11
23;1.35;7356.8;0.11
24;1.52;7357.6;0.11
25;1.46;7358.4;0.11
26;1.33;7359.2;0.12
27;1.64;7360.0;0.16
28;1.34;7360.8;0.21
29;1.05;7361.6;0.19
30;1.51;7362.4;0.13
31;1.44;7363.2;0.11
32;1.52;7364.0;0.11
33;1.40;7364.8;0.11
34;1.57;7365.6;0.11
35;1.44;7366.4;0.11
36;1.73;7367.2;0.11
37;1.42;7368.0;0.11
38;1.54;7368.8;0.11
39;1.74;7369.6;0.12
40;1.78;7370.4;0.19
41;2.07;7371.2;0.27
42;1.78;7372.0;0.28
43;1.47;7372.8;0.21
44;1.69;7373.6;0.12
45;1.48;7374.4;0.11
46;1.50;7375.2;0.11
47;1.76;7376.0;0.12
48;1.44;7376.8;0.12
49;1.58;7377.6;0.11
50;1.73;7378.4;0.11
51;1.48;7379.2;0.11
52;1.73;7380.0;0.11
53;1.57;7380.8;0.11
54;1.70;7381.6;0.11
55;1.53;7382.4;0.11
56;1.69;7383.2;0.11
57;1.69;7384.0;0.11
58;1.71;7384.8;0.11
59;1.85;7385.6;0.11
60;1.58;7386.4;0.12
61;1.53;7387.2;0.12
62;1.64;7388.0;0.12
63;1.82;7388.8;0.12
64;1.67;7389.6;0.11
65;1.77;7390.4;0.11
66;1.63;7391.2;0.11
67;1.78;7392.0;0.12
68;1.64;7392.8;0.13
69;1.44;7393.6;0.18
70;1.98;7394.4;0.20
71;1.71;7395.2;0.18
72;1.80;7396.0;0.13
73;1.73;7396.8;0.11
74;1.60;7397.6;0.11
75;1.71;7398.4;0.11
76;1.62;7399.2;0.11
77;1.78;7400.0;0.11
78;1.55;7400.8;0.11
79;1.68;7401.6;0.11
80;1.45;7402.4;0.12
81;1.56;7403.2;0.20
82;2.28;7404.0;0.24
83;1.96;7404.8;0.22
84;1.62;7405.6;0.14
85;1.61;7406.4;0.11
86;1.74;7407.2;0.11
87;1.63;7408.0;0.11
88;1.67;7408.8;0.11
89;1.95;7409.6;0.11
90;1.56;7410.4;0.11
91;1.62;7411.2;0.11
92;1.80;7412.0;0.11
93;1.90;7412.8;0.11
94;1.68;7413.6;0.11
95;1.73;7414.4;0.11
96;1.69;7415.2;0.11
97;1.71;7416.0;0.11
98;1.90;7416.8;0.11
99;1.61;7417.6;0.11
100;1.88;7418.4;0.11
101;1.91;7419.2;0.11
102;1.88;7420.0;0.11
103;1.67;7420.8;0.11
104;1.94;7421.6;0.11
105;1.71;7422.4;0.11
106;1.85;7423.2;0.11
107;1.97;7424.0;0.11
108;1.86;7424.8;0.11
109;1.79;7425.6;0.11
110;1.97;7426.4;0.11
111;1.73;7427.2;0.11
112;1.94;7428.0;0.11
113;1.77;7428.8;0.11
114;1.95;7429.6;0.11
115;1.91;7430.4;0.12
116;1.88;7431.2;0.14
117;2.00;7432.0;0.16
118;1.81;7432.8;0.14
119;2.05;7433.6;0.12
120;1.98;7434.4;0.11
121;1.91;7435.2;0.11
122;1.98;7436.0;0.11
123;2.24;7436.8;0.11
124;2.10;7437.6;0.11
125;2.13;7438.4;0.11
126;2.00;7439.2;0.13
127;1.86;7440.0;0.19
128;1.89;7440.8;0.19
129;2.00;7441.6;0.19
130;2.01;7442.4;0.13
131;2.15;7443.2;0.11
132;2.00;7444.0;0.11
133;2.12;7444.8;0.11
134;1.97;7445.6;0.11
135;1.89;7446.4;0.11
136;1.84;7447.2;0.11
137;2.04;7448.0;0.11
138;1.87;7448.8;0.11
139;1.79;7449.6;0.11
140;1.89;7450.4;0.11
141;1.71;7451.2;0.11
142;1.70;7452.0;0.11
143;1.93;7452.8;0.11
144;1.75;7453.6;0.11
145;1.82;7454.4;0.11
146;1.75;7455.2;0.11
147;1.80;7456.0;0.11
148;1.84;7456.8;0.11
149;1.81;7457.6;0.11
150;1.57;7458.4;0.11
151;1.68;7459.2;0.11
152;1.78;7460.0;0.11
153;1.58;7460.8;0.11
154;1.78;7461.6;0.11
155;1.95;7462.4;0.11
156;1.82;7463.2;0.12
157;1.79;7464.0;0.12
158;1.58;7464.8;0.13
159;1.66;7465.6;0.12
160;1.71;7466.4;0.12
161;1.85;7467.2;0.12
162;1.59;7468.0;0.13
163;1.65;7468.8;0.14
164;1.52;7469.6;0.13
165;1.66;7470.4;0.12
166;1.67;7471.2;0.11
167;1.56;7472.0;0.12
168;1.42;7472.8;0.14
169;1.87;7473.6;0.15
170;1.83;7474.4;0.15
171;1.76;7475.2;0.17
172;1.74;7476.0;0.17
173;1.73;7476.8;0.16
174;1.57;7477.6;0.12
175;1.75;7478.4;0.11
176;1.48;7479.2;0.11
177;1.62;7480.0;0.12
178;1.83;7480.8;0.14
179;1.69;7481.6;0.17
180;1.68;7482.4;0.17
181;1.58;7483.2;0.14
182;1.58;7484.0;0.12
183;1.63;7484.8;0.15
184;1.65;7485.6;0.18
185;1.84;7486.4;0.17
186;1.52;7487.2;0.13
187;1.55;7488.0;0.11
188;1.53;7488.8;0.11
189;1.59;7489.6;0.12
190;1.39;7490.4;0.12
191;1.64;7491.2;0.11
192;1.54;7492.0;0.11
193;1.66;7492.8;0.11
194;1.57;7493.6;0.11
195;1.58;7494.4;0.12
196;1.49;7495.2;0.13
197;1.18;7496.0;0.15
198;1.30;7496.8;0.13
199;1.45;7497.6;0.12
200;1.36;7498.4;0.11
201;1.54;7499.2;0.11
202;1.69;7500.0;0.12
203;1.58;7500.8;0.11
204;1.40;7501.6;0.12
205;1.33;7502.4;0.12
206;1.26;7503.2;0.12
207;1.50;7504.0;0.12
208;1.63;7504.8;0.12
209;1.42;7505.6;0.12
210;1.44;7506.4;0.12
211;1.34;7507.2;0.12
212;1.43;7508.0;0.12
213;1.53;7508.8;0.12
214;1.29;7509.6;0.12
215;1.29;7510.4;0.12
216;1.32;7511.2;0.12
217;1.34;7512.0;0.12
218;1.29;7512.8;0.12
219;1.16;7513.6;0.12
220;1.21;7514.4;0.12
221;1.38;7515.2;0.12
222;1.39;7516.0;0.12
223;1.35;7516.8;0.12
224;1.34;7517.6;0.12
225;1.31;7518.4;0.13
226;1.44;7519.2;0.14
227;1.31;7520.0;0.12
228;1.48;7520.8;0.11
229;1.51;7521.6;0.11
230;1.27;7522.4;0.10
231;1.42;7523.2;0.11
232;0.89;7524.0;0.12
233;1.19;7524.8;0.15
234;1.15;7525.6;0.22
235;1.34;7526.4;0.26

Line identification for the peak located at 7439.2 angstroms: C III]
